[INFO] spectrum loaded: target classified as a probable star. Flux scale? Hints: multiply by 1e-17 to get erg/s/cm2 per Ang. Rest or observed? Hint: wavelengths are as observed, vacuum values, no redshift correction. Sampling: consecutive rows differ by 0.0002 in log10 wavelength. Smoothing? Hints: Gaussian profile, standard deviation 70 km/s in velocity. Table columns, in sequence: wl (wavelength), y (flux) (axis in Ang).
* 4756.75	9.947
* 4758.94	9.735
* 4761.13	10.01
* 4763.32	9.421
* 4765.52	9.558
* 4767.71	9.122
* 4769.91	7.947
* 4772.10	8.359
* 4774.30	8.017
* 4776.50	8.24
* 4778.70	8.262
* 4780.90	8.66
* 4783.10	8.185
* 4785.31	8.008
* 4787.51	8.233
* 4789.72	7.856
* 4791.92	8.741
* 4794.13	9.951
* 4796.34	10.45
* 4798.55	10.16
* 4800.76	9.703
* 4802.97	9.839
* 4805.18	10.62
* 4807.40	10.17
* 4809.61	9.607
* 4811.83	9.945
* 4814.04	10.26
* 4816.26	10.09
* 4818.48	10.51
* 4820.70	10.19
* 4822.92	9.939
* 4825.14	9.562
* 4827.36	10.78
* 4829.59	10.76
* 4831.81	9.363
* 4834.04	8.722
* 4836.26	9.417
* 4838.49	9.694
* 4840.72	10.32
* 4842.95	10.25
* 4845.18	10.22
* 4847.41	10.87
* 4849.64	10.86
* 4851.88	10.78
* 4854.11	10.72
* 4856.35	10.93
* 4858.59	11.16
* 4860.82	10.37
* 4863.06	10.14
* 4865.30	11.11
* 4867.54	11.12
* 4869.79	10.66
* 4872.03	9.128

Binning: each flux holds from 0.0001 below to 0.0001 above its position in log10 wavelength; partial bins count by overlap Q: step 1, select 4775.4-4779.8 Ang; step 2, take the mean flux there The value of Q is 8.25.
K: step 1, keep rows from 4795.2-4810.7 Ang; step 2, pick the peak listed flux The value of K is 10.62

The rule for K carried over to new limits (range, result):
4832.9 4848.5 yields 10.87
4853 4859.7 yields 11.16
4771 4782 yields 8.66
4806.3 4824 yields 10.51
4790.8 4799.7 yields 10.45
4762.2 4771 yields 9.558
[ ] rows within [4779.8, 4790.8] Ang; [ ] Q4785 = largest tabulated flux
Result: 8.66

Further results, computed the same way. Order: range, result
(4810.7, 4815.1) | 10.26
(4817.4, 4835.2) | 10.78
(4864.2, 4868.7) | 11.12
